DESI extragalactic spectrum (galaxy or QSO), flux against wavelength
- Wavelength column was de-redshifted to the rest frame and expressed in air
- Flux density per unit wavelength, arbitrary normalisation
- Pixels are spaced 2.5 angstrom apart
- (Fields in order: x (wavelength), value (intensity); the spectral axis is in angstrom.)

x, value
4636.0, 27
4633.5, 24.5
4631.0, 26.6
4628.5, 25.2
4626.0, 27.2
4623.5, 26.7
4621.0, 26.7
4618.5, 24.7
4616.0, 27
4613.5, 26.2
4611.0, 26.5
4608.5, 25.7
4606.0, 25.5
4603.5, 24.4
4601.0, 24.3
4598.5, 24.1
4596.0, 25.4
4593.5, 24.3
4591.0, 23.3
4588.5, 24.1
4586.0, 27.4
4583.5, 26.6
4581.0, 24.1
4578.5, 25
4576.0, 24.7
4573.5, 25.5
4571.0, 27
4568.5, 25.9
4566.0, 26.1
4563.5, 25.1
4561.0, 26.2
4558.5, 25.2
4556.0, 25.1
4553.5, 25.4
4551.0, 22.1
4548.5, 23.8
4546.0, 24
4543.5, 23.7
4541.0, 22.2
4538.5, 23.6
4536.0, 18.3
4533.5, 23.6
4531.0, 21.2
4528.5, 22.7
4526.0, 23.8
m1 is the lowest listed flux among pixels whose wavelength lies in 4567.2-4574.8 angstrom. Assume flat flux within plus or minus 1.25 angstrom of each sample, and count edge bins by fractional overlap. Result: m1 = 25.5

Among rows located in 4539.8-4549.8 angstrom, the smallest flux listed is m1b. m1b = 22.2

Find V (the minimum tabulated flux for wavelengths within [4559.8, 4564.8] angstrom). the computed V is 25.1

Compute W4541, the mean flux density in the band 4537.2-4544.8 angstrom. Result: 23.1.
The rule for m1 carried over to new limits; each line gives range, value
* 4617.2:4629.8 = 24.7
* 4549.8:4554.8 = 22.1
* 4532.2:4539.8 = 18.3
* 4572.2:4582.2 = 24.1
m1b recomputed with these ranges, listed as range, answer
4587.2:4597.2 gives 23.3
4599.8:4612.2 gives 24.3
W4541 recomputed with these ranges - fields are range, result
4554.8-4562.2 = 25.5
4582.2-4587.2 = 27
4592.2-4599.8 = 24.6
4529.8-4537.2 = 21.1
